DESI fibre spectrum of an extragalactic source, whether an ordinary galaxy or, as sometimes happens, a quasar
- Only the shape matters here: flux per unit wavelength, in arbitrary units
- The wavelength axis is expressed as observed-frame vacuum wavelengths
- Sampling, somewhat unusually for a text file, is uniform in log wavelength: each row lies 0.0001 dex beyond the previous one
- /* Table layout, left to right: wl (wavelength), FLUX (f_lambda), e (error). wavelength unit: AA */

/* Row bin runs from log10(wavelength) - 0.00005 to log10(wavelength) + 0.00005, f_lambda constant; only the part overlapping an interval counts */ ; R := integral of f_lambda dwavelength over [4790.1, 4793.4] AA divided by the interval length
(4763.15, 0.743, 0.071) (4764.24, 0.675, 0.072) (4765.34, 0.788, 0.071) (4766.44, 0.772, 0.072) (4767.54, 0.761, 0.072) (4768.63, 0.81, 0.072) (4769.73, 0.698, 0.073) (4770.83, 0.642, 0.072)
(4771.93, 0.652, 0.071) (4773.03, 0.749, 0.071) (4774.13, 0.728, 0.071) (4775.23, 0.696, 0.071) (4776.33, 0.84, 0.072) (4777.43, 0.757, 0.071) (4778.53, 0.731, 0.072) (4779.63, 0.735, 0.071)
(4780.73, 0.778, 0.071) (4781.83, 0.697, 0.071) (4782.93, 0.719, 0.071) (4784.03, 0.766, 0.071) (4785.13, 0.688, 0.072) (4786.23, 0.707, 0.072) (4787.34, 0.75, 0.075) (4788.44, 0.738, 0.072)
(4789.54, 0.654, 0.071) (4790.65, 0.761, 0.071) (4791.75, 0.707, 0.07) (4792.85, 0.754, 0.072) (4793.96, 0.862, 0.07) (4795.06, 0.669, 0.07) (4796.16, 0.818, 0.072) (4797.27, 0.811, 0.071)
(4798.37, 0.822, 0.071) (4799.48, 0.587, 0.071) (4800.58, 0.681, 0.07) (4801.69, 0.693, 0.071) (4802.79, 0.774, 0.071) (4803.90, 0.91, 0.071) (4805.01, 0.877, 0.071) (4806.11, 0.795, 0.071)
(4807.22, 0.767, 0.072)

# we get 0.742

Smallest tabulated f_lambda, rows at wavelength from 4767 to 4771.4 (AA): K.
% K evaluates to 0.642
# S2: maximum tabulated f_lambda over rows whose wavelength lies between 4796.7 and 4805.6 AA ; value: 0.91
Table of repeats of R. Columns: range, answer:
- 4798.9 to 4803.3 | 0.684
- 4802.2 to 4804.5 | 0.839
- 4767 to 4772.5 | 0.713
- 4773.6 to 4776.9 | 0.755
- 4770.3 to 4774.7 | 0.692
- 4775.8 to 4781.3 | 0.768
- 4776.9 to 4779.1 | 0.744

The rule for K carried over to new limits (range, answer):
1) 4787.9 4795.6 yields 0.654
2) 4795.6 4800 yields 0.587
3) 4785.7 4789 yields 0.707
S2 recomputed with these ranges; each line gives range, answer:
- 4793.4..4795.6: 0.862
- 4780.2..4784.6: 0.778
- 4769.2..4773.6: 0.749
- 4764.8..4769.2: 0.81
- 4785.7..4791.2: 0.761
